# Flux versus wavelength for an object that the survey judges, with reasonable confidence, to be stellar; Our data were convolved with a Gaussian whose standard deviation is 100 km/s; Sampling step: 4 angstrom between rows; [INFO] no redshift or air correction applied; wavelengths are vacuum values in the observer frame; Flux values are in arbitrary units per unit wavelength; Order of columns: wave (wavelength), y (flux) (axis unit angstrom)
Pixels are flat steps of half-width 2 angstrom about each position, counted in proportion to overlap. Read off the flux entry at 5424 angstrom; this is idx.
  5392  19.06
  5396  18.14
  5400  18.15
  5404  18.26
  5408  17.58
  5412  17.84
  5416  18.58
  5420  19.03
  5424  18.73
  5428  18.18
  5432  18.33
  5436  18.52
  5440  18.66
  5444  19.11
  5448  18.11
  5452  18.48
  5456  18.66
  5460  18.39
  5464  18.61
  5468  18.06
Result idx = 18.73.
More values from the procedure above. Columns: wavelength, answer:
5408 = 17.58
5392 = 19.06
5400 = 18.15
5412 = 17.84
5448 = 18.11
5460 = 18.39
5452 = 18.48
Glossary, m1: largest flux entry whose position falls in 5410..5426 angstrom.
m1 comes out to 19.03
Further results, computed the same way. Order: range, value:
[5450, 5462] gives 18.66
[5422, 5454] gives 19.11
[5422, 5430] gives 18.73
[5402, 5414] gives 18.26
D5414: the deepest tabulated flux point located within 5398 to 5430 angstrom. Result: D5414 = 17.58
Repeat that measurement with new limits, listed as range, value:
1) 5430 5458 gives 18.11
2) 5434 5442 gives 18.52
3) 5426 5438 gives 18.18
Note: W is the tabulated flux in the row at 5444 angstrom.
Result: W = 19.11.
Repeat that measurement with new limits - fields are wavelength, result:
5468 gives 18.06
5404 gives 18.26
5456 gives 18.66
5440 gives 18.66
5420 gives 19.03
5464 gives 18.61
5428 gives 18.18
